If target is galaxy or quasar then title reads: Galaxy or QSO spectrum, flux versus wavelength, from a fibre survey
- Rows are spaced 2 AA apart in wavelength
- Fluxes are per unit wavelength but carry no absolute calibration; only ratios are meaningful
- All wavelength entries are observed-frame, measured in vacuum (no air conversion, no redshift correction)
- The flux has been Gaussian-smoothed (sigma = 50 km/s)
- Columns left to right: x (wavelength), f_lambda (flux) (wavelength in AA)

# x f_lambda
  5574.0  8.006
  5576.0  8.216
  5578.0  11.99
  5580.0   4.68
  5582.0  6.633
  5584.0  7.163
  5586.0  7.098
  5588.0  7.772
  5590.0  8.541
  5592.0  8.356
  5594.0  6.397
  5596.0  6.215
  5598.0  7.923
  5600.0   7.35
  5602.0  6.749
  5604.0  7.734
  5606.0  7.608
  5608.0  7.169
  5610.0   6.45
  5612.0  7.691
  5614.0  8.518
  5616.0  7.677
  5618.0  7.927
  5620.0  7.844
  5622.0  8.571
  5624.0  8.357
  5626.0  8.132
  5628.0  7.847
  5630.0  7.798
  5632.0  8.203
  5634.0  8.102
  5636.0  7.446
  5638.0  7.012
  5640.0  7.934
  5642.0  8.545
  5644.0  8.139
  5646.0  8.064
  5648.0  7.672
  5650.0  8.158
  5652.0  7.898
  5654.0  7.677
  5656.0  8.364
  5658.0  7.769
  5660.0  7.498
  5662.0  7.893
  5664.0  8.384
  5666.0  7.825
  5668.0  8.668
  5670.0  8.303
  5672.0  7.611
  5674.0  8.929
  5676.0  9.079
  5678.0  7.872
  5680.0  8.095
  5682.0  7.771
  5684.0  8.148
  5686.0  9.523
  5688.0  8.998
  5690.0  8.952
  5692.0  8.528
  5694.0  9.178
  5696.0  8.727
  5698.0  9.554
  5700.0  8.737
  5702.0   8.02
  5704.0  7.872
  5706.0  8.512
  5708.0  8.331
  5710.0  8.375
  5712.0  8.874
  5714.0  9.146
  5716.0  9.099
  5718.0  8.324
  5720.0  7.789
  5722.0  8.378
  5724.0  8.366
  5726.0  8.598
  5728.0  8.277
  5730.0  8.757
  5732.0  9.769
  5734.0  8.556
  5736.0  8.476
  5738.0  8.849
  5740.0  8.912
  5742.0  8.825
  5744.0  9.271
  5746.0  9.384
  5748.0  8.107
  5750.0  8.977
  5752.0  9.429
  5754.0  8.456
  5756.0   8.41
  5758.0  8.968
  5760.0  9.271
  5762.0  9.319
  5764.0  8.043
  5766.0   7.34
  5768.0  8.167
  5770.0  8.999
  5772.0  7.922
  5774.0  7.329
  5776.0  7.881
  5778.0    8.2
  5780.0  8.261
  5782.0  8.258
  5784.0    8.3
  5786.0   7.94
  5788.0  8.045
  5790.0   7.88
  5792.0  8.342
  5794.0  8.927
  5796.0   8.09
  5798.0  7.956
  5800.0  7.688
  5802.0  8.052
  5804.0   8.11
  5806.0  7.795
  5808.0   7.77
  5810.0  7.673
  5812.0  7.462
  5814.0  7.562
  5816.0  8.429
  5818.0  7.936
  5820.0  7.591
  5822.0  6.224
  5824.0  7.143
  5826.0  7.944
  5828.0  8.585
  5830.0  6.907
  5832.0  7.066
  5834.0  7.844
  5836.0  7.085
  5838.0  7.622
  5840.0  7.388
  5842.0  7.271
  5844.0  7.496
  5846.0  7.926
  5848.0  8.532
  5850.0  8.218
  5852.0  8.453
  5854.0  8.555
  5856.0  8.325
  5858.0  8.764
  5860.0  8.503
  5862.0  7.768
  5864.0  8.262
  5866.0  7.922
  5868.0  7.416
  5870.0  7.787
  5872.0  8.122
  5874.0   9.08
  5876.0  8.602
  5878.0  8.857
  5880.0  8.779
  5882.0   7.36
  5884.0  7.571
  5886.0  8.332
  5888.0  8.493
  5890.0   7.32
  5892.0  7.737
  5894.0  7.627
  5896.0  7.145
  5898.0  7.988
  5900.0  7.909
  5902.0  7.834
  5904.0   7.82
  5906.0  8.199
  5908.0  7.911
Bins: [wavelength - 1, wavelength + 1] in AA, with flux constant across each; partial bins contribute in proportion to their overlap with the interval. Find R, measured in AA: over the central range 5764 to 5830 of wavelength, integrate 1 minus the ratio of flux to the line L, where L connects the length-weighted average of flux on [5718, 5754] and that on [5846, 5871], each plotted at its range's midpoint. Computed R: 4.3 AA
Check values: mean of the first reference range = 8.73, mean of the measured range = 7.92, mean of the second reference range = 8.2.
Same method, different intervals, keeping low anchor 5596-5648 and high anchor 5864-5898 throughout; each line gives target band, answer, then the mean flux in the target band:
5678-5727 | -4.5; 8.56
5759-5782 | -1.0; 8.25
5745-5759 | -1.7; 8.82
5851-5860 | -0.6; 8.52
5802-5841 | 1.8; 7.6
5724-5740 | -1.8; 8.74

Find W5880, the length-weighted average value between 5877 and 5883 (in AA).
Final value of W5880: 8.33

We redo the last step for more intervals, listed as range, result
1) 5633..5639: 7.52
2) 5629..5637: 7.89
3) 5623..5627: 8.24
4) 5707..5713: 8.53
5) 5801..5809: 7.93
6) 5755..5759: 8.69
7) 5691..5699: 9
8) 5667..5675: 8.38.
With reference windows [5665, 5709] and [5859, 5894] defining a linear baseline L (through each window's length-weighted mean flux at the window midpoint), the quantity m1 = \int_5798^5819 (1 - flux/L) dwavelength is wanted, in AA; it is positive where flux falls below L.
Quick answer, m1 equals 1.0 AA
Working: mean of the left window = 8.51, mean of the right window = 8.1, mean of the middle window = 7.85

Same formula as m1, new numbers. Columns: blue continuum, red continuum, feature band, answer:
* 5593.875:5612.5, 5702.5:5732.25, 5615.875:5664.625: -2.4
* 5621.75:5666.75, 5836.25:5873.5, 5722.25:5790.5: -4.5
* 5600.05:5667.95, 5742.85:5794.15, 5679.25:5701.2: -1.8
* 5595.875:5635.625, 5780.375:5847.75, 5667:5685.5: -1.4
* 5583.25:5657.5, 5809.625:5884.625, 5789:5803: -0.5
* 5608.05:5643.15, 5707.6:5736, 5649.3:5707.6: -0.6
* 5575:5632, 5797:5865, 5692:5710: -2.0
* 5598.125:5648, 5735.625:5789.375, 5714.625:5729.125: -0.2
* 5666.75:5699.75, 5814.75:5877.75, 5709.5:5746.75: -1.4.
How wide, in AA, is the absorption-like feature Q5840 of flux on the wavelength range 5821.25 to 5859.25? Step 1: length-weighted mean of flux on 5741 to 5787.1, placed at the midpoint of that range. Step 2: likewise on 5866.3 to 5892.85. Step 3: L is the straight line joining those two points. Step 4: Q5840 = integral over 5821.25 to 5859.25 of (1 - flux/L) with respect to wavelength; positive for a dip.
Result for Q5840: 2.1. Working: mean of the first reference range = 8.48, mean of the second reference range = 8.11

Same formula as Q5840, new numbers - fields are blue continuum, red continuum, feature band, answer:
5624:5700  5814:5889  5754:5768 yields -0.76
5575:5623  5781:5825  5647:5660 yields -0.38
